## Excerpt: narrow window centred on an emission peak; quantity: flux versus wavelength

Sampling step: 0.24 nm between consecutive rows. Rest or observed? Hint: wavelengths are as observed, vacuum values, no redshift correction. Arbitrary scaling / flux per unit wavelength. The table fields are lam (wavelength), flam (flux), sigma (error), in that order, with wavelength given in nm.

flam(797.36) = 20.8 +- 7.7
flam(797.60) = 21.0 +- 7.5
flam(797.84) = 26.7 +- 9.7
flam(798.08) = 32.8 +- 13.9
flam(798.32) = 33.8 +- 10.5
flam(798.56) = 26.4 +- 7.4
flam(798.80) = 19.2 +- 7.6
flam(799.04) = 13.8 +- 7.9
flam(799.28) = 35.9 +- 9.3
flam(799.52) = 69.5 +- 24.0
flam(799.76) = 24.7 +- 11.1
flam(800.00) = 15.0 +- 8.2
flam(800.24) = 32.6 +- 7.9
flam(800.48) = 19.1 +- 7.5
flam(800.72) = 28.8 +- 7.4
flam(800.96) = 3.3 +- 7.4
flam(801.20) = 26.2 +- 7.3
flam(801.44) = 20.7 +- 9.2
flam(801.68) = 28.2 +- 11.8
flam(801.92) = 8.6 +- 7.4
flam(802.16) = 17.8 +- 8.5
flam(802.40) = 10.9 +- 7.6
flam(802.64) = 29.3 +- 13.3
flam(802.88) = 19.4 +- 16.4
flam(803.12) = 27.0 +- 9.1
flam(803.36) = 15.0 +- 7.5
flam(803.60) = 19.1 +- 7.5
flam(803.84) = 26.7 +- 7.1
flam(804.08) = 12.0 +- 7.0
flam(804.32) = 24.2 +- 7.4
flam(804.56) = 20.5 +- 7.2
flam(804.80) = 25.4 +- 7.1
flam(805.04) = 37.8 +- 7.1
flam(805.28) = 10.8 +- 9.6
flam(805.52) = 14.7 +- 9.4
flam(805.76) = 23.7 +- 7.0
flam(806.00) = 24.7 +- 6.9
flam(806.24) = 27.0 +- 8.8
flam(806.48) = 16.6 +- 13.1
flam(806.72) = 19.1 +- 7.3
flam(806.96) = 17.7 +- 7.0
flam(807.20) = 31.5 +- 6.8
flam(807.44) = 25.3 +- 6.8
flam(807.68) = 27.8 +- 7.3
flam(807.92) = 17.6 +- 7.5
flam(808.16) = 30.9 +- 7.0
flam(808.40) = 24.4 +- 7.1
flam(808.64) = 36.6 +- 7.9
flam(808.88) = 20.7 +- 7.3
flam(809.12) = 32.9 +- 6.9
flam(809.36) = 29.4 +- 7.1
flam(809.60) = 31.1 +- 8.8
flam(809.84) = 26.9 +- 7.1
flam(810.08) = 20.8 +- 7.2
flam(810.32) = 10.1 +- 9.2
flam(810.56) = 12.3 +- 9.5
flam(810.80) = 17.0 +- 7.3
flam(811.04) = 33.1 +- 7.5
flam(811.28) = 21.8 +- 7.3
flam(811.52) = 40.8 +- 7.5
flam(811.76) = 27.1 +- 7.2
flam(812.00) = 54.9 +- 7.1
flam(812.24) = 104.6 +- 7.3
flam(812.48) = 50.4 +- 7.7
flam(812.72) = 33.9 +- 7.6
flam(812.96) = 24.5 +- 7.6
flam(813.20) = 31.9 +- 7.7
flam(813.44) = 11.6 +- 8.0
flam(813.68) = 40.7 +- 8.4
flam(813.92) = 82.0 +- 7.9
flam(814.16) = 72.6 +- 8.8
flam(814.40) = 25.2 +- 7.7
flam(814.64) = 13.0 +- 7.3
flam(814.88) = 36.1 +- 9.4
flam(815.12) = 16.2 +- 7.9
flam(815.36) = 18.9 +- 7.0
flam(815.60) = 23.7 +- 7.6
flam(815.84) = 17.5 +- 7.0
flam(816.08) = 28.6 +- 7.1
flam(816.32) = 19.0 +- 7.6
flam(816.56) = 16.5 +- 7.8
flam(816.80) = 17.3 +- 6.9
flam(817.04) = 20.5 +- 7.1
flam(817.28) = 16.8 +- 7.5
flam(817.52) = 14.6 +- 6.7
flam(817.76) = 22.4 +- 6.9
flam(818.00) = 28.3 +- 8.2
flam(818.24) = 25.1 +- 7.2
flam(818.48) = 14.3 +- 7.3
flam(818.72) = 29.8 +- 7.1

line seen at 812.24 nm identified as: [S II] 6716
